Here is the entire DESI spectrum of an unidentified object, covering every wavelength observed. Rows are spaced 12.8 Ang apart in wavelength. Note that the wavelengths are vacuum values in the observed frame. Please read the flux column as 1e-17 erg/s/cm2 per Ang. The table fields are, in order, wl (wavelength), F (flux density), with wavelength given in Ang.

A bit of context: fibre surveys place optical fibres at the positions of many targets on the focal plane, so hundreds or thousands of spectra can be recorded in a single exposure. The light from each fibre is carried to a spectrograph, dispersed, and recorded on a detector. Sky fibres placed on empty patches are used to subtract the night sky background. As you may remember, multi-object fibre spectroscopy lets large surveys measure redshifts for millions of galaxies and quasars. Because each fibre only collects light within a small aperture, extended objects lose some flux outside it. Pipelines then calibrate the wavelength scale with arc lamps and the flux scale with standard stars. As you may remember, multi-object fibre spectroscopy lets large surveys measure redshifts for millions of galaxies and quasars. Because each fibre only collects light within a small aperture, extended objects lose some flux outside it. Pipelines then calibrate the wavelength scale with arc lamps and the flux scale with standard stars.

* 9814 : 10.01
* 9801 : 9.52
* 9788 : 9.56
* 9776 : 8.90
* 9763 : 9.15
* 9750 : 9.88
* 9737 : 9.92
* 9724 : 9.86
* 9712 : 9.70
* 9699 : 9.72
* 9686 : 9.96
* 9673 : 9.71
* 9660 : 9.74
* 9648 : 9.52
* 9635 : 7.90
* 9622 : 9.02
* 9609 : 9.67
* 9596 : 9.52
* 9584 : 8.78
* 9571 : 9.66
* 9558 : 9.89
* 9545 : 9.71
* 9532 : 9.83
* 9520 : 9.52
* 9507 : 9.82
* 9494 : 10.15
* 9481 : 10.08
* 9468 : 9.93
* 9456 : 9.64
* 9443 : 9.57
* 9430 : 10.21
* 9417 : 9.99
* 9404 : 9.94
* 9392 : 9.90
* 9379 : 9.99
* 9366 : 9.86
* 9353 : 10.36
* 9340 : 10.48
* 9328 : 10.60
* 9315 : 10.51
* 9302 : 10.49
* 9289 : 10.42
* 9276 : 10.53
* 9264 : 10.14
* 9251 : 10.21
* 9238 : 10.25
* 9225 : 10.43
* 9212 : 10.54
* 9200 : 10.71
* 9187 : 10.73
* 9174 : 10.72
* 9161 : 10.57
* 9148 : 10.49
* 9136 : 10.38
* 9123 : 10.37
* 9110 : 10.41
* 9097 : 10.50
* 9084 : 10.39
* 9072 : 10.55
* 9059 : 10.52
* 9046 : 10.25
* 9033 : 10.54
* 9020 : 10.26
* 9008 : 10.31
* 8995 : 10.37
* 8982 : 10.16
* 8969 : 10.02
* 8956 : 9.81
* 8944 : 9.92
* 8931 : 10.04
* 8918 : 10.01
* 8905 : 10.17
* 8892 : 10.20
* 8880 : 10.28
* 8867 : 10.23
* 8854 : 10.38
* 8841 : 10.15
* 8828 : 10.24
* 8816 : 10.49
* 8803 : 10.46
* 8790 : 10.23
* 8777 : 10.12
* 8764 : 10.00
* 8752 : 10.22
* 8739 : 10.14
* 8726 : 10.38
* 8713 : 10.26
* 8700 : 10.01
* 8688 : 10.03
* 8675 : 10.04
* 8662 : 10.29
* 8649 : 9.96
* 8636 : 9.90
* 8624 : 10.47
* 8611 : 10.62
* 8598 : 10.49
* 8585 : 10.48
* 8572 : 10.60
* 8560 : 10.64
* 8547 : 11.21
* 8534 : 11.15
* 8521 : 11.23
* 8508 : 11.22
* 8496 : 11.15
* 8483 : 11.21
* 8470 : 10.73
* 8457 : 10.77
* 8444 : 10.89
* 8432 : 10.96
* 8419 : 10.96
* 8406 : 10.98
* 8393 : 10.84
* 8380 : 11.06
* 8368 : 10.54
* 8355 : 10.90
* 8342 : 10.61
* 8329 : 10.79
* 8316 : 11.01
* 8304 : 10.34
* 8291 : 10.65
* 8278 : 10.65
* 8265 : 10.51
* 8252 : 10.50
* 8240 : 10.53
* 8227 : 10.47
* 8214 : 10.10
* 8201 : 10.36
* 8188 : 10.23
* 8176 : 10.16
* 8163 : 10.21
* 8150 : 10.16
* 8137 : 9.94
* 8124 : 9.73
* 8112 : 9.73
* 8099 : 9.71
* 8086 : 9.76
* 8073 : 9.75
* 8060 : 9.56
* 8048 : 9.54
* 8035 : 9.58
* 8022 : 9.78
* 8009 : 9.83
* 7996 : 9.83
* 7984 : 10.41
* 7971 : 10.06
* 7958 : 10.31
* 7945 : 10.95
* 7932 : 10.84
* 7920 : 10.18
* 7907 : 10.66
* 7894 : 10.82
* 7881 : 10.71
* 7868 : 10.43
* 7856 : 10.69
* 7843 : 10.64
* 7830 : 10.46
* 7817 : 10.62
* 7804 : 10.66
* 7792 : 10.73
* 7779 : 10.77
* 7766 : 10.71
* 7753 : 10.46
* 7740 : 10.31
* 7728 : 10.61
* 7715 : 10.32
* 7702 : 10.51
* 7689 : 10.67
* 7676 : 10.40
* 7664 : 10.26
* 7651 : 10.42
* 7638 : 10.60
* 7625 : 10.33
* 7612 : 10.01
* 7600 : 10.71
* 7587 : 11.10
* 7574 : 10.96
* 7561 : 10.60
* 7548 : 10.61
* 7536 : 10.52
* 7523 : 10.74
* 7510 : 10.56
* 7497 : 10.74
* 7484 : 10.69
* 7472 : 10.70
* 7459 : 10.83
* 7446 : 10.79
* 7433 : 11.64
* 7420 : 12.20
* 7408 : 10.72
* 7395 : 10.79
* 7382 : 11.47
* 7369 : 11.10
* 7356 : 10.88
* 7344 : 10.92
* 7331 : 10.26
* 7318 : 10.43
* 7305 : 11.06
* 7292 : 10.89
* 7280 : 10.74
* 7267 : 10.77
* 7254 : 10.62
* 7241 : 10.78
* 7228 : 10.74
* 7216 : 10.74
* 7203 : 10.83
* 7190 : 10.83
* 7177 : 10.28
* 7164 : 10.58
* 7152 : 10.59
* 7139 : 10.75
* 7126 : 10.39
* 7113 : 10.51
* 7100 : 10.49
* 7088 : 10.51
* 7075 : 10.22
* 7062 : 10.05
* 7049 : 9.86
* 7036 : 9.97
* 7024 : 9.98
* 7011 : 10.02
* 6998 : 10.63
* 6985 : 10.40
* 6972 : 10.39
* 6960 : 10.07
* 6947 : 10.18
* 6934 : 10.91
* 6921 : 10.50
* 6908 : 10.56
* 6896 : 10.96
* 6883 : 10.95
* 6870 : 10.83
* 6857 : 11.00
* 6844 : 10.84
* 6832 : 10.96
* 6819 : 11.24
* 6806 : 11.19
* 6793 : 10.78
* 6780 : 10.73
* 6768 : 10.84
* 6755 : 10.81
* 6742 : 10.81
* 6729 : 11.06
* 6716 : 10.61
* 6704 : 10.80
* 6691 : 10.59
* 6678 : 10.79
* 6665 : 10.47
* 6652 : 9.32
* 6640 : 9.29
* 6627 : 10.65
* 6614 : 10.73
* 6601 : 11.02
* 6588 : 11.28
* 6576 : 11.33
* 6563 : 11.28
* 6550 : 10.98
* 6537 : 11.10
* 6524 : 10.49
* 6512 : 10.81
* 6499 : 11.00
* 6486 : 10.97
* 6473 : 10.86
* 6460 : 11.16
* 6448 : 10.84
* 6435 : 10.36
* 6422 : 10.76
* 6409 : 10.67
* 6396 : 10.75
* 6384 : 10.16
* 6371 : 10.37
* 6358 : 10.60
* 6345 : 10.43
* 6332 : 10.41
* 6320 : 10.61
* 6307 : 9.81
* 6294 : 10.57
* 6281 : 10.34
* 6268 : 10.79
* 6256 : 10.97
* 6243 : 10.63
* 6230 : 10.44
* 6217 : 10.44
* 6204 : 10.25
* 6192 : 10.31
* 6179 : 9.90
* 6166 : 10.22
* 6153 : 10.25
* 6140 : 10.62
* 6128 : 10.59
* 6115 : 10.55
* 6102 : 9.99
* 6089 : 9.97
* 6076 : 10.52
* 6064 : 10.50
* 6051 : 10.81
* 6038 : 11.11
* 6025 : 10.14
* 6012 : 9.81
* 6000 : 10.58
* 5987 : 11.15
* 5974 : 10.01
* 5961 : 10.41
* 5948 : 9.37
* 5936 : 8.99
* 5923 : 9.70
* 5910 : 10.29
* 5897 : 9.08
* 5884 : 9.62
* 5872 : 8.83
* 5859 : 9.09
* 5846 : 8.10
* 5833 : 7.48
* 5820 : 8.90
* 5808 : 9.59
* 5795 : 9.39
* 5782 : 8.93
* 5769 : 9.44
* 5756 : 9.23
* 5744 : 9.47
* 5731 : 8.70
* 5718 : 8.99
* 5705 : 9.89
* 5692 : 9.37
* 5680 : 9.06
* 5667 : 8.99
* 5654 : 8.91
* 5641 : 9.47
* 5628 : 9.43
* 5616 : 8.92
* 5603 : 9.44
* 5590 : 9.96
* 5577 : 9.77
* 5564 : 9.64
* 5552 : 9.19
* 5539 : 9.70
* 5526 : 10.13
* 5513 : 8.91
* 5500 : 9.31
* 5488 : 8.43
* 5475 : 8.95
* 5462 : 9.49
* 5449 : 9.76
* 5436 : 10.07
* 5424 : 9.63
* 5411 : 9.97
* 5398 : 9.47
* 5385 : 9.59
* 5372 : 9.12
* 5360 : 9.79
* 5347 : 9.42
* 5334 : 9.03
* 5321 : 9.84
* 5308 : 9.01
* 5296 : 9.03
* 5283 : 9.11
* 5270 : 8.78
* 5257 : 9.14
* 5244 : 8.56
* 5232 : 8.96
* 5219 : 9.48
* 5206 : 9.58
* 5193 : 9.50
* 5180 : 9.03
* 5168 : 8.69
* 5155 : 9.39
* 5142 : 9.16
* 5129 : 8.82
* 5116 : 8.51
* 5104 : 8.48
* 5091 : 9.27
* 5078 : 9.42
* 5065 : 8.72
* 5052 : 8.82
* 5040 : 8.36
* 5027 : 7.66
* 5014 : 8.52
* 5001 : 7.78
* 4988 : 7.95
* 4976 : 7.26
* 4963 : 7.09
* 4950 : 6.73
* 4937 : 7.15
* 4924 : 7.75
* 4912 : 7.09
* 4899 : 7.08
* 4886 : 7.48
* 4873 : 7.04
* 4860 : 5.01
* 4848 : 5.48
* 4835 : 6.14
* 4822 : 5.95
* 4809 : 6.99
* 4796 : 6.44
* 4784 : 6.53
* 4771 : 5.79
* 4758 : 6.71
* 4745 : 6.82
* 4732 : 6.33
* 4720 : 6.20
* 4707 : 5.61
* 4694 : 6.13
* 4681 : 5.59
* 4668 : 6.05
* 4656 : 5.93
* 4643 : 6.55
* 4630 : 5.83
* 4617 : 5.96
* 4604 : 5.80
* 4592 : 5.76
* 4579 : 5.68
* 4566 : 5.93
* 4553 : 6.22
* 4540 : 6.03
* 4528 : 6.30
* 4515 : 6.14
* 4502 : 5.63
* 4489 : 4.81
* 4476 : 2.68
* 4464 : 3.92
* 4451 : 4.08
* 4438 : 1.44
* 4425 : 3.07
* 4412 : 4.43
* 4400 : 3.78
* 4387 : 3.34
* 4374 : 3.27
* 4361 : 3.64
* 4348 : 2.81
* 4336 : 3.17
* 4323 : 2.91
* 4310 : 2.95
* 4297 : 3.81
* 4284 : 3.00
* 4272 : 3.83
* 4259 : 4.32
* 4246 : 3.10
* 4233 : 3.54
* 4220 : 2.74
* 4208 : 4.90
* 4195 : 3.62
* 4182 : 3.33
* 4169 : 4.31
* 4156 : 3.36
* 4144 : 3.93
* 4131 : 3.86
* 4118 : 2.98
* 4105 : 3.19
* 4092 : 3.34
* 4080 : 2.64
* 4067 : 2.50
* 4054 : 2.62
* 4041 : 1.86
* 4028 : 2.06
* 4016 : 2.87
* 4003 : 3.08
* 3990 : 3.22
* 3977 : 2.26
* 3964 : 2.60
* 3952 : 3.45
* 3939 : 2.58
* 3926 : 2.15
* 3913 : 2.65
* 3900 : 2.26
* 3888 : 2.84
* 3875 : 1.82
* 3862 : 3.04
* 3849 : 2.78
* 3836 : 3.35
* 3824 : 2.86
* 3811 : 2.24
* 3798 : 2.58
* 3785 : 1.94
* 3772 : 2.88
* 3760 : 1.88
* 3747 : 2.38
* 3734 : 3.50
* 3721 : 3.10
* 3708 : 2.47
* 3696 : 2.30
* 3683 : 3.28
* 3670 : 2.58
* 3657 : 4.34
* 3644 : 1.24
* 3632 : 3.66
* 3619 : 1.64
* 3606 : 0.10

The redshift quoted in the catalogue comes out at 0.127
